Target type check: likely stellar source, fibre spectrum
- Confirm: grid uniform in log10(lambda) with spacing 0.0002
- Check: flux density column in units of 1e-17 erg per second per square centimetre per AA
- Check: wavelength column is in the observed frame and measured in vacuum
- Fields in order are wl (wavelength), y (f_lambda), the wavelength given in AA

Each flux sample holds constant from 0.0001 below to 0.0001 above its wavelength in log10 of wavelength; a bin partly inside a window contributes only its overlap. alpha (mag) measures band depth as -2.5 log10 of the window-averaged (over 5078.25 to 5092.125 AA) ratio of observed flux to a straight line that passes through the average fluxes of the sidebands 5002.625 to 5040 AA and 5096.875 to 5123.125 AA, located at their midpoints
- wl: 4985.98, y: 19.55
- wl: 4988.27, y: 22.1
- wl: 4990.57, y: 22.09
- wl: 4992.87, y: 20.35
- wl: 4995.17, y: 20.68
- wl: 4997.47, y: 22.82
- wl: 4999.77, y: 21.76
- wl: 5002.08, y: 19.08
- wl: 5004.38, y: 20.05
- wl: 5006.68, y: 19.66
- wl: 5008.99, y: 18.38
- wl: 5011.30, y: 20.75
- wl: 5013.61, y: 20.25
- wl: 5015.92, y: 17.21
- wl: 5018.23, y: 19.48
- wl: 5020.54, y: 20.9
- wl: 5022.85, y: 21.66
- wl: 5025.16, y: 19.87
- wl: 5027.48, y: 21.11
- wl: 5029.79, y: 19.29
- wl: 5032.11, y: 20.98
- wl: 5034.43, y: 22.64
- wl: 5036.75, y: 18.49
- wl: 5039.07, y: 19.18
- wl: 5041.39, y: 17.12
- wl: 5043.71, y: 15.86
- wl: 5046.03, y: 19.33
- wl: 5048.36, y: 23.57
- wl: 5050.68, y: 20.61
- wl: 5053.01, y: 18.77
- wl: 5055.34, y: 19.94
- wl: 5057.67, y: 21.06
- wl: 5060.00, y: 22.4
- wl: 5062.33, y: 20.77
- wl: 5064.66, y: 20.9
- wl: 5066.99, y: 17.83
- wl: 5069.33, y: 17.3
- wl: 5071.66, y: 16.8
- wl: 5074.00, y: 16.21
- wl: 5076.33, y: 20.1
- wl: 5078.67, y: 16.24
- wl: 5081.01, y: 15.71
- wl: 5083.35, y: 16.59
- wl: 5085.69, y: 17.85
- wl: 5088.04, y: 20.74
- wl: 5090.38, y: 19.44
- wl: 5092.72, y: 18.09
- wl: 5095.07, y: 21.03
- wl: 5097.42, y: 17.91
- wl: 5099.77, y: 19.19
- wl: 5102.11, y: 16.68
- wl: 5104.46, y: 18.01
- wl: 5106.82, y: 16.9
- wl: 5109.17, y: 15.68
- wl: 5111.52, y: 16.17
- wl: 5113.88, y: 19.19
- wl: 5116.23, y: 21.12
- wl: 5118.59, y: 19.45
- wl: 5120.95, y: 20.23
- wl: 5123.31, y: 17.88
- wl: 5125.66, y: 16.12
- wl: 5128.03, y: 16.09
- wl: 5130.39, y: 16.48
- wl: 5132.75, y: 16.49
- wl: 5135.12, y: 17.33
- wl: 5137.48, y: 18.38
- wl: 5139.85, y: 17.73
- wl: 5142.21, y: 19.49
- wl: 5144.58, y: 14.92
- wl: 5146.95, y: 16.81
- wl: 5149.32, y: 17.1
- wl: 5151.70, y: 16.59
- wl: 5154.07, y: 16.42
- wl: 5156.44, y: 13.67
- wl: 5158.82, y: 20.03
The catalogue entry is 0.05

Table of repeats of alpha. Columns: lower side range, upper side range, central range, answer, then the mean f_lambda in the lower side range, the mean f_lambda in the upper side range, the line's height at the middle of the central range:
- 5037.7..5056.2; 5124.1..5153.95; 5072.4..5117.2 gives 0.00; 19.3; 17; 18.1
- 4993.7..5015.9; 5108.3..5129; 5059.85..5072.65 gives 0.00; 20.2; 18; 19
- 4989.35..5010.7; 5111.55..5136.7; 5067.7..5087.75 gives 0.10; 20.5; 18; 18.9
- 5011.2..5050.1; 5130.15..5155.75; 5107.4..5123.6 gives -0.05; 19.9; 17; 17.7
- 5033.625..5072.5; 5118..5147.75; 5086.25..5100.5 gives -0.05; 19.6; 17.5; 18.5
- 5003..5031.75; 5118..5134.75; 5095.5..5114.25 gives 0.03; 19.9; 17.5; 17.9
